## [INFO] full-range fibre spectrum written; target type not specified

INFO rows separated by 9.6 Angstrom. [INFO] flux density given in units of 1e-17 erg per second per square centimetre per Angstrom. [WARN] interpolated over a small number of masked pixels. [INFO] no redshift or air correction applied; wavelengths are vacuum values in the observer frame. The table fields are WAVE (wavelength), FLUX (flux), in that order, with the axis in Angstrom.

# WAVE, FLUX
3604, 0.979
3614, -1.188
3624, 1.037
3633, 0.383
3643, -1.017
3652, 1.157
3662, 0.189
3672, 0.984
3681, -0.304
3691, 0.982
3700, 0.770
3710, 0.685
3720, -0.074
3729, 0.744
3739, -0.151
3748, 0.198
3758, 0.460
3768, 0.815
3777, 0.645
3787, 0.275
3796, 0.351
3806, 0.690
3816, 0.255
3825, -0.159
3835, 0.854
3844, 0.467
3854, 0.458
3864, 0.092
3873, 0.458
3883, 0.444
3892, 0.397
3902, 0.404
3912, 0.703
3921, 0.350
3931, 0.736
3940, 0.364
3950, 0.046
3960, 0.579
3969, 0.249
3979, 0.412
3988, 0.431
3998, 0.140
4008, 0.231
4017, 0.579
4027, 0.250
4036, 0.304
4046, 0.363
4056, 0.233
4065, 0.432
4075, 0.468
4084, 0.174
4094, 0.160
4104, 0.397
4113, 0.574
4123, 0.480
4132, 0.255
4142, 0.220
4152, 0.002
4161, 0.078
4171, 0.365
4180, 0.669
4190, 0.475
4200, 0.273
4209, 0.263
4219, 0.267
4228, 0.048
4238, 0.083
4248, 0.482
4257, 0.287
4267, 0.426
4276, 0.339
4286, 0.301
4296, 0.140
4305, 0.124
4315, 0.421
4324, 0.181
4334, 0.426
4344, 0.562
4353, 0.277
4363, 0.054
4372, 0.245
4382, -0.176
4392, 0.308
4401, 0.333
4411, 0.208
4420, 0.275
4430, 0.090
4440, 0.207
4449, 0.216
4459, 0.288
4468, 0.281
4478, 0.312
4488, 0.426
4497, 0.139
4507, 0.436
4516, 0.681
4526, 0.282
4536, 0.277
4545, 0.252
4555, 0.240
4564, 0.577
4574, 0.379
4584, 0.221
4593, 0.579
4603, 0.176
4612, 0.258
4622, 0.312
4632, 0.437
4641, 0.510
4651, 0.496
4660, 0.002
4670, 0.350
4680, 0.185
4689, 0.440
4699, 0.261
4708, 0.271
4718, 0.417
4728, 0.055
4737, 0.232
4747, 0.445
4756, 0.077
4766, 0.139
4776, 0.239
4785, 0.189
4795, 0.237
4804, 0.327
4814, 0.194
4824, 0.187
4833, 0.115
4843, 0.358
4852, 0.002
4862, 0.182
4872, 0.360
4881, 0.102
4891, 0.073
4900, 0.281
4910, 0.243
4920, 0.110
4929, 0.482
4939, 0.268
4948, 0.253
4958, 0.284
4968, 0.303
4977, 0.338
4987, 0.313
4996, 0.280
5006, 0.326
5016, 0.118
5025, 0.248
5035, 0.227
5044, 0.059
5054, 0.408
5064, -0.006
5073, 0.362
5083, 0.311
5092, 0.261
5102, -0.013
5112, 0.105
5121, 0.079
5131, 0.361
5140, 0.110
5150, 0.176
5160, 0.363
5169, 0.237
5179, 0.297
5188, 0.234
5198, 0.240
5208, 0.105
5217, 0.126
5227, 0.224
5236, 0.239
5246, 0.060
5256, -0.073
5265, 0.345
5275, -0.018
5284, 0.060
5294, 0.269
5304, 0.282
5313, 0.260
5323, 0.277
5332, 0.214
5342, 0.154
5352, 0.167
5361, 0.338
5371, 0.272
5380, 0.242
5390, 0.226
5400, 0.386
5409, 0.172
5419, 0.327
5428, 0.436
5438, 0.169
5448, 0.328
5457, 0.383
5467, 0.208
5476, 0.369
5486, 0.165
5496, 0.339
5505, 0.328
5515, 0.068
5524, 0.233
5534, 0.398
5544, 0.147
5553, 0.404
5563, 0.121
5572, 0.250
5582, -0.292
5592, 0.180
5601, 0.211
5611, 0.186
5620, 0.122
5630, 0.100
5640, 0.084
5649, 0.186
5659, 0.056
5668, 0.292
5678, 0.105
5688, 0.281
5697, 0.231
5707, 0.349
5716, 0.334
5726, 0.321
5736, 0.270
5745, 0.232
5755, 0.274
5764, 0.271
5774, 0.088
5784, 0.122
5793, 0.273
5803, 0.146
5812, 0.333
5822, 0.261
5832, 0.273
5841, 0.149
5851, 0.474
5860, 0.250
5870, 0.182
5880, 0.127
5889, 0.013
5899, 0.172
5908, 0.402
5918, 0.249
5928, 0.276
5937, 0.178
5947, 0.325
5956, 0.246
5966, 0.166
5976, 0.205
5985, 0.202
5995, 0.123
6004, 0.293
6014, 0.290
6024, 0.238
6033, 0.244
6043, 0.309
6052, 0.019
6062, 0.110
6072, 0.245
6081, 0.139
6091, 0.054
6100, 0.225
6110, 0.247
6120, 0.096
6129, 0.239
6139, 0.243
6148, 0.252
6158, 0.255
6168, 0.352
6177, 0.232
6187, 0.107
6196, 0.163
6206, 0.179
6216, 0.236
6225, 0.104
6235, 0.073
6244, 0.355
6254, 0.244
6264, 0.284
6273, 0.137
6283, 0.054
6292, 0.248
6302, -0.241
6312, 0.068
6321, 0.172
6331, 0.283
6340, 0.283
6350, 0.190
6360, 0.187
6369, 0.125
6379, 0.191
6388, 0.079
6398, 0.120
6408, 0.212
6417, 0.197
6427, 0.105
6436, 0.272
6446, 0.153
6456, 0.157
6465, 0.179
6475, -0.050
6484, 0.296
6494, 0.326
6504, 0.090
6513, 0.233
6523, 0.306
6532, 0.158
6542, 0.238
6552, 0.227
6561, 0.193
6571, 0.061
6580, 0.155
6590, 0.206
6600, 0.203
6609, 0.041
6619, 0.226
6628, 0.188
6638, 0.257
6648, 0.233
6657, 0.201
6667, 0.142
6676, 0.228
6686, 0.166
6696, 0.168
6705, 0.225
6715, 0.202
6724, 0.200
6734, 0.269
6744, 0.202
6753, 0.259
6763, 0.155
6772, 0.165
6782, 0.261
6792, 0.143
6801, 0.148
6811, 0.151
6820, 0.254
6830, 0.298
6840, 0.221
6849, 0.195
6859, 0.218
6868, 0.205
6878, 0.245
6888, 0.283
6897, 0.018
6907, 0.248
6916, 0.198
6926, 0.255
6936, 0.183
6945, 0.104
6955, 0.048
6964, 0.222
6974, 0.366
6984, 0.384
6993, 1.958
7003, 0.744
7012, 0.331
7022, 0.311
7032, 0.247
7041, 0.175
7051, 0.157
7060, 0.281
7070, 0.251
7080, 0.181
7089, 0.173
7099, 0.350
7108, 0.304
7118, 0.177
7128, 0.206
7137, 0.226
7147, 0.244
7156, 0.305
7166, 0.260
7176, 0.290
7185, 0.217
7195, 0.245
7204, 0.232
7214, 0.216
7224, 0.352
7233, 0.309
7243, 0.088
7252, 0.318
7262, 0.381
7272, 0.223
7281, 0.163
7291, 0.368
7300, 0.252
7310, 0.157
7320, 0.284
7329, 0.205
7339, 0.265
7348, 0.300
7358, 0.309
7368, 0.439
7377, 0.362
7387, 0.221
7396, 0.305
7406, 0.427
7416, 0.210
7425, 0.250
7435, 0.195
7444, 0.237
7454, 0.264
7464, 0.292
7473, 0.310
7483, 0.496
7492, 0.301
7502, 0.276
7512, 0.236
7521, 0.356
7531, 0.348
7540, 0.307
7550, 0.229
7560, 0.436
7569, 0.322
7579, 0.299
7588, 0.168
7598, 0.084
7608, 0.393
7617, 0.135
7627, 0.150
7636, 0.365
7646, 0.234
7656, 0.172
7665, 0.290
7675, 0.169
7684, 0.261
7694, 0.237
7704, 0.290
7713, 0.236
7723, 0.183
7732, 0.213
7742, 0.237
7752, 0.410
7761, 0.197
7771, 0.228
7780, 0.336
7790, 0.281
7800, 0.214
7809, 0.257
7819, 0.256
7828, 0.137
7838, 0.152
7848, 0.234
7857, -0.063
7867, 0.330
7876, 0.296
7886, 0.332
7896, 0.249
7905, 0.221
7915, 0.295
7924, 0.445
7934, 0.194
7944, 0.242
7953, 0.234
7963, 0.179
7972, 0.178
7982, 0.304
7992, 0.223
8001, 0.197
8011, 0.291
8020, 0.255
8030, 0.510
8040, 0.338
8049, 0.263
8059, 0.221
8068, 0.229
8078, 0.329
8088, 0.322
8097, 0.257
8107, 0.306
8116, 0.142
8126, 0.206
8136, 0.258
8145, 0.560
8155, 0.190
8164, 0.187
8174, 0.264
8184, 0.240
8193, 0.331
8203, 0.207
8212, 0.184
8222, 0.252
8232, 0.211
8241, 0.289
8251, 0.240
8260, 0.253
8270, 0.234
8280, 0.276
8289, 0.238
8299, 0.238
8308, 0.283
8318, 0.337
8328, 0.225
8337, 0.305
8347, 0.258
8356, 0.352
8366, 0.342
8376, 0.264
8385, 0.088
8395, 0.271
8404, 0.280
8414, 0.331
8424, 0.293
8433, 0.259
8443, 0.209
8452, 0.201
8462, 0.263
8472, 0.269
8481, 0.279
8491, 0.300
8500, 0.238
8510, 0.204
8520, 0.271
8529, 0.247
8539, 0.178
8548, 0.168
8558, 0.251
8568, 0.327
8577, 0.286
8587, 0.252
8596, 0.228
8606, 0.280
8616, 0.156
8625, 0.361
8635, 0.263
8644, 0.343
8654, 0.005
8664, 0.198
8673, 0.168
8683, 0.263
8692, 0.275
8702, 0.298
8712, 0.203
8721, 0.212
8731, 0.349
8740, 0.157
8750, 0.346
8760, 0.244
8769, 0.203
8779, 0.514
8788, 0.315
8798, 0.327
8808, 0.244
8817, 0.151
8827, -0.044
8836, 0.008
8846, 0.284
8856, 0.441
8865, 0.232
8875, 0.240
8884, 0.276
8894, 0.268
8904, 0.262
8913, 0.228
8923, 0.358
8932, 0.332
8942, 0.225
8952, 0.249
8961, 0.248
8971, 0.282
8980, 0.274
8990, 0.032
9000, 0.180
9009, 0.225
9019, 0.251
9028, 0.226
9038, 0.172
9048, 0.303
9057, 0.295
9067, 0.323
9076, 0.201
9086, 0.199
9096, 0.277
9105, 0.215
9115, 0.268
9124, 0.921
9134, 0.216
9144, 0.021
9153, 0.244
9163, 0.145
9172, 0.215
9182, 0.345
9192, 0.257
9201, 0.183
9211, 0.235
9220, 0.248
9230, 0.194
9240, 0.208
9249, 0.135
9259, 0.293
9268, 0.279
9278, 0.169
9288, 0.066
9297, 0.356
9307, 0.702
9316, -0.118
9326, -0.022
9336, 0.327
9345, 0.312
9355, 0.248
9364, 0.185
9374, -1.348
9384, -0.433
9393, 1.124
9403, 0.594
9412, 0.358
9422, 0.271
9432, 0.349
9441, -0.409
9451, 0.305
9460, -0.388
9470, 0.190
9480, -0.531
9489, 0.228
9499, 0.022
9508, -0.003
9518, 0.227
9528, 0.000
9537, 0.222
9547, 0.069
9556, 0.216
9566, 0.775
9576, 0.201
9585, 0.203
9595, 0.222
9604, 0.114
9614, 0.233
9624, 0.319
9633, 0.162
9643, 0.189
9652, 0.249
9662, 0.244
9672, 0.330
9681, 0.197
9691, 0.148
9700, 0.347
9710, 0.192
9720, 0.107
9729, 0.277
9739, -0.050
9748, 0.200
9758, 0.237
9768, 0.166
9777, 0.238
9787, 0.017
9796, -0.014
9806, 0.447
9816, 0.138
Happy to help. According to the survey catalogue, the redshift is 0.876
